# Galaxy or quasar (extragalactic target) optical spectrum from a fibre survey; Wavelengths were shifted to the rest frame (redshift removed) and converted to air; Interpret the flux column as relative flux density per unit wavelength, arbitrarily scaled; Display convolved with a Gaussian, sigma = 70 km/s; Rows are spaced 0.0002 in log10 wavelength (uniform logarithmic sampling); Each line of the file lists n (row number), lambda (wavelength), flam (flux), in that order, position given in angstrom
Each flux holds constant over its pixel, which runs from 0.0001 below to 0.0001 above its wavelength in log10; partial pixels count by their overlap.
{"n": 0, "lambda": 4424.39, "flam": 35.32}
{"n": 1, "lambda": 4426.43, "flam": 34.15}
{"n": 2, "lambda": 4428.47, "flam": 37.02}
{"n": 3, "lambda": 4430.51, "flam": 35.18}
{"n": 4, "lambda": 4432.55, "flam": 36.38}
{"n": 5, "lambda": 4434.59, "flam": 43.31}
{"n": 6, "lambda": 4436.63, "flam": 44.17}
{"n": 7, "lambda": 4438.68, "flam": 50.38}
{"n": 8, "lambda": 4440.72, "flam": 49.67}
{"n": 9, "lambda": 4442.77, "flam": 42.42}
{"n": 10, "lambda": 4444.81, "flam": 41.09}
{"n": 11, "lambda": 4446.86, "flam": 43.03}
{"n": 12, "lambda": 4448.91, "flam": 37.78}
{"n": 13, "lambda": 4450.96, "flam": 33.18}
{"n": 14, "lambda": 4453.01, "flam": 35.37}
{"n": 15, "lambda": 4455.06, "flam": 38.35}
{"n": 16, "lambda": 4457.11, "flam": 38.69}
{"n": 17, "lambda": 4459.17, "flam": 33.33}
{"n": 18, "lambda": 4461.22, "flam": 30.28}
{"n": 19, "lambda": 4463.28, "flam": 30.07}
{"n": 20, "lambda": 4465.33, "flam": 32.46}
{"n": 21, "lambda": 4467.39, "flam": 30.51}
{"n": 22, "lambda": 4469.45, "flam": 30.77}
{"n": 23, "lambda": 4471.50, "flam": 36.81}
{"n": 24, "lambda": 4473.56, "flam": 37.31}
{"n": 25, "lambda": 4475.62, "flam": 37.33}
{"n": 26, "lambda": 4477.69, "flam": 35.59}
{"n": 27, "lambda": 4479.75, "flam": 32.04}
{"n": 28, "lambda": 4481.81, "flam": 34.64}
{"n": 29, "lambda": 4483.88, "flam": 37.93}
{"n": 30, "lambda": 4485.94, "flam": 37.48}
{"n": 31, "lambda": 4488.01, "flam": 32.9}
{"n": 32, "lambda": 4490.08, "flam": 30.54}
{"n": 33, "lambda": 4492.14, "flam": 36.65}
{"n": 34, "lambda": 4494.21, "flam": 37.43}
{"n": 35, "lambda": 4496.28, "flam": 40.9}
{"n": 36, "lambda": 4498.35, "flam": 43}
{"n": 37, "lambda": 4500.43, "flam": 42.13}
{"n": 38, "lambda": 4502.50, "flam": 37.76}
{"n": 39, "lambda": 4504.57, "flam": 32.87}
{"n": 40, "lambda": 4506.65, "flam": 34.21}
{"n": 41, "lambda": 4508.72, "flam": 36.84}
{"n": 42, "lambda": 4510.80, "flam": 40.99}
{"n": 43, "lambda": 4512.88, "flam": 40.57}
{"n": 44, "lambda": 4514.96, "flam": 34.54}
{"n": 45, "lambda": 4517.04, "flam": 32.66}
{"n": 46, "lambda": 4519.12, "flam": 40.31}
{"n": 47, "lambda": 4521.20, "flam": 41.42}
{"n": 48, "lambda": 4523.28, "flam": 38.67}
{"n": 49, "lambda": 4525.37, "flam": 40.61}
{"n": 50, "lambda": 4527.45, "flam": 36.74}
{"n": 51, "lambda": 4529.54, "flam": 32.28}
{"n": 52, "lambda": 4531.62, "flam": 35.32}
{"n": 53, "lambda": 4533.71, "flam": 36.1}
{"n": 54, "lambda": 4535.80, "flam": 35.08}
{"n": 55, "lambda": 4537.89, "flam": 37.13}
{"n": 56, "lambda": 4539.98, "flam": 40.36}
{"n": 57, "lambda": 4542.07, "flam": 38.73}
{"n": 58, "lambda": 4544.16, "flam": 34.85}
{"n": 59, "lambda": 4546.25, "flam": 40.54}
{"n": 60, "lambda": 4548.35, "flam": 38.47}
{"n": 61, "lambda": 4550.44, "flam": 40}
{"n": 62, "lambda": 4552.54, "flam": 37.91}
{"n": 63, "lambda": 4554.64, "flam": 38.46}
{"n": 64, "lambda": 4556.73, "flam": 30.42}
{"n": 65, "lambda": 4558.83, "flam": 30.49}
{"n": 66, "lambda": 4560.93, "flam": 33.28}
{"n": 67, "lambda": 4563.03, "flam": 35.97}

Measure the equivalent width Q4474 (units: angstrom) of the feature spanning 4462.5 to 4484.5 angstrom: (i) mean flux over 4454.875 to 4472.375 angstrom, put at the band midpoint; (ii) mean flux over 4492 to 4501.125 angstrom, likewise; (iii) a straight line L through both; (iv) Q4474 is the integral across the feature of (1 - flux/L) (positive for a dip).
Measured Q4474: 0.8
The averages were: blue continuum 33.2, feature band 34.1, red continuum 40.2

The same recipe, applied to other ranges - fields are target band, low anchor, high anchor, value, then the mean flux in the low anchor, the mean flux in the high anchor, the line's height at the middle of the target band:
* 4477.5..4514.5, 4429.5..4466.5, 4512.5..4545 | 0.80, 38.6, 37.2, 37.7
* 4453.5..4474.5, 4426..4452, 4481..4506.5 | 2.76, 40.7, 36.9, 39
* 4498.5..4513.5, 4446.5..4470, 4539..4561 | -1.06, 34.3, 36.8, 35.6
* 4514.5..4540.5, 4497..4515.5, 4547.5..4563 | 0.05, 38.2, 35.6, 37.1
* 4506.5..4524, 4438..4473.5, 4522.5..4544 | -0.44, 37.2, 37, 37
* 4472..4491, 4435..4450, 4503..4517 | 2.14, 44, 36.4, 39.6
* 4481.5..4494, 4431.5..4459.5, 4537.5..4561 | 1.25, 40.7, 36.9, 39.1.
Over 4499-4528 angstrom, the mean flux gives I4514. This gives 38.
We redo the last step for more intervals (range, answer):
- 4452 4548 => 36.4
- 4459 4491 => 33.8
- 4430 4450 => 42.5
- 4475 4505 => 36.7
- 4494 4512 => 38.5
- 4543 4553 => 38.4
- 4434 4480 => 37.6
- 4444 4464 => 36.1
